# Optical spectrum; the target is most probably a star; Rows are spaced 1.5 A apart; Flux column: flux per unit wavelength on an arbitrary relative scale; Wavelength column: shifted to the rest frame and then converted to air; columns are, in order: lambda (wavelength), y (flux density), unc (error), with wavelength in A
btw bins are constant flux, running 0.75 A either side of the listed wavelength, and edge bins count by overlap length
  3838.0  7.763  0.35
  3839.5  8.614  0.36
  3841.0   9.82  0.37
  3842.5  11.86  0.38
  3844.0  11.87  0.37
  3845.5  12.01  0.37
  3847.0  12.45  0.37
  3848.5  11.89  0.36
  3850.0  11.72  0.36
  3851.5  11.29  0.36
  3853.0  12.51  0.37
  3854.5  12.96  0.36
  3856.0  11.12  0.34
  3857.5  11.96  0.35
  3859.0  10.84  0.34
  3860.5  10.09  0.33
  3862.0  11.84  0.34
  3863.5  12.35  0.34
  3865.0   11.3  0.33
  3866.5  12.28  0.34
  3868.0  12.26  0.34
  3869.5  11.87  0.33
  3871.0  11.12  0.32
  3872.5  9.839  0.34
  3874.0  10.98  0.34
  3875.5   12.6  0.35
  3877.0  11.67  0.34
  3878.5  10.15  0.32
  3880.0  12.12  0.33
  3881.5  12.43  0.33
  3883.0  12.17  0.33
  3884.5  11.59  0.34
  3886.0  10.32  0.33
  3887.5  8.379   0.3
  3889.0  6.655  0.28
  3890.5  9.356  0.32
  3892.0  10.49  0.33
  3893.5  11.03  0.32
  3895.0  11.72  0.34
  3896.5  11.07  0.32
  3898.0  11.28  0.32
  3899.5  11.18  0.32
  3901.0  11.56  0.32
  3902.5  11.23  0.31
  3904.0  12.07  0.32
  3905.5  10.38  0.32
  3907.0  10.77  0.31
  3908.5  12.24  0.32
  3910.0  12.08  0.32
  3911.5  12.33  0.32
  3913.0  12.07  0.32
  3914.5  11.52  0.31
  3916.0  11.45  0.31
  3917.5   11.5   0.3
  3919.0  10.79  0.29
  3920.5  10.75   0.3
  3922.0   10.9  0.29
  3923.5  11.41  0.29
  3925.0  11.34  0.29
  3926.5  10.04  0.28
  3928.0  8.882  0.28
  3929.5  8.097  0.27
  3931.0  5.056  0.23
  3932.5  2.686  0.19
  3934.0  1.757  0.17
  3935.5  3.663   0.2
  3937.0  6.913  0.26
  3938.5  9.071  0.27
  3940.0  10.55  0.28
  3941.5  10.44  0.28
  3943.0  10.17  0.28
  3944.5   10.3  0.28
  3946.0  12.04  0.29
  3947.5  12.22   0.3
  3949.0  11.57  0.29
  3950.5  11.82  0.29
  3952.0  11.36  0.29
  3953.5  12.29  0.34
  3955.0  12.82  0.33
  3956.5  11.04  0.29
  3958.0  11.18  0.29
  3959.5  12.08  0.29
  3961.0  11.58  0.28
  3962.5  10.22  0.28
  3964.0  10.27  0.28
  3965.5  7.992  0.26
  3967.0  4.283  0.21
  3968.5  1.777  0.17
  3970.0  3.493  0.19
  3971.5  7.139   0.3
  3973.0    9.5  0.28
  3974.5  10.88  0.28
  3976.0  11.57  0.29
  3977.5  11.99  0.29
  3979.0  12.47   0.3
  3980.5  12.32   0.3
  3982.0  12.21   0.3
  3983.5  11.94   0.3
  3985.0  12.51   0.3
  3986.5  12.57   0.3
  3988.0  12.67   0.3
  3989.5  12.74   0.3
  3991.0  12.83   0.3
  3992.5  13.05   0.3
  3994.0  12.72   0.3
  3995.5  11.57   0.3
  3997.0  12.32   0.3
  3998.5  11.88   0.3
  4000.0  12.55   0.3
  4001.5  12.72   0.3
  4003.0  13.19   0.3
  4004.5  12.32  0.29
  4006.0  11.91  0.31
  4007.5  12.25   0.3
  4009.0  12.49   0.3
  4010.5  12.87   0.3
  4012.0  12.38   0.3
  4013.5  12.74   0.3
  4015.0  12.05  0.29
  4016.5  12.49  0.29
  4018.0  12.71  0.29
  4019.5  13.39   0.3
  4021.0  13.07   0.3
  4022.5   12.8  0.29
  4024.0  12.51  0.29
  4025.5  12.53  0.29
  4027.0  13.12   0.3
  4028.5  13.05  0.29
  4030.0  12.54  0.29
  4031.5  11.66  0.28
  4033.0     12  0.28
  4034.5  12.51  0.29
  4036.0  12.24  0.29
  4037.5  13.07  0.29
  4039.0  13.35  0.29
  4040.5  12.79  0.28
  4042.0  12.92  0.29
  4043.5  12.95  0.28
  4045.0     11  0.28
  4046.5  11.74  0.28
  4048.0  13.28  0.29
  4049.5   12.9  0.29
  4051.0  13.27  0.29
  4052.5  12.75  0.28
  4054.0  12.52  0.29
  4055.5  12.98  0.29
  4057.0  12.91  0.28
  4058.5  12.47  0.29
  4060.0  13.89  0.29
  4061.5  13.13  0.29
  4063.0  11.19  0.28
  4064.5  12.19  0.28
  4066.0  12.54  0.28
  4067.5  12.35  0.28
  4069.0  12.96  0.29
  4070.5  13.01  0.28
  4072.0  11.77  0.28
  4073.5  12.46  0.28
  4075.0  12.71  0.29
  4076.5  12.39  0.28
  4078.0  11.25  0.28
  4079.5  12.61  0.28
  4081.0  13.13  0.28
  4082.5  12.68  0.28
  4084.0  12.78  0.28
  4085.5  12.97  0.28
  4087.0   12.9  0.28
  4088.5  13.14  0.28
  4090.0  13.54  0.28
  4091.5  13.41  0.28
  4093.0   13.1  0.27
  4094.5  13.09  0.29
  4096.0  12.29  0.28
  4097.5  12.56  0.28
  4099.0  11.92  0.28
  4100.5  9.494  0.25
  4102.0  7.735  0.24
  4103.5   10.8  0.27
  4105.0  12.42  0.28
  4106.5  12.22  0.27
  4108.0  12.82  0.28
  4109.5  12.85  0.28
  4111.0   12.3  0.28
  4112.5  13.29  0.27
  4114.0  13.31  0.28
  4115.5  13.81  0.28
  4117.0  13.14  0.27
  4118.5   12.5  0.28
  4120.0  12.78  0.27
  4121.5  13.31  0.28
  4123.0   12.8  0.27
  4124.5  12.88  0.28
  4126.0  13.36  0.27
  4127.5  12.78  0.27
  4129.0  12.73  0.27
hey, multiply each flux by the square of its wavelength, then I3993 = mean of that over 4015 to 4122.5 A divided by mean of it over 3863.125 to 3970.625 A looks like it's 1.33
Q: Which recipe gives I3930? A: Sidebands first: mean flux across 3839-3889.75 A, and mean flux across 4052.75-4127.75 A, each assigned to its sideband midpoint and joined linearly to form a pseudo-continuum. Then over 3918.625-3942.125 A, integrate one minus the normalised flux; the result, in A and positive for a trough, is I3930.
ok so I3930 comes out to 6.91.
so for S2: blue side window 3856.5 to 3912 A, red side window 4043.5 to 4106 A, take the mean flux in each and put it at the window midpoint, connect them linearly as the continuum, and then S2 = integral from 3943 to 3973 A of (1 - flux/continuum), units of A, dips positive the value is 4.8 A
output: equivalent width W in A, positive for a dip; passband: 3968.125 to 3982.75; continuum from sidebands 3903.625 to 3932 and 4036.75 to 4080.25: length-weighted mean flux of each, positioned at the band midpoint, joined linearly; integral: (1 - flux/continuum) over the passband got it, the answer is 2.5 A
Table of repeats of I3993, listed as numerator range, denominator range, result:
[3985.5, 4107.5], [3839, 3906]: 1.22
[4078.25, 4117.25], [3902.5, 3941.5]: 1.42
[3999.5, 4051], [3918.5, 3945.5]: 1.55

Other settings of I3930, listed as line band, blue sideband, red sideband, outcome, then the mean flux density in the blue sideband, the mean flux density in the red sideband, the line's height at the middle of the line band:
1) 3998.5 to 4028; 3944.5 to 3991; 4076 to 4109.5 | -3.6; 10.6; 12.3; 11.2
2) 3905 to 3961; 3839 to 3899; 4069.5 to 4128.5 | 6.8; 11.2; 12.5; 11.6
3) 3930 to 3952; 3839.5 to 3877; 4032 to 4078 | 6.3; 11.6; 12.6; 12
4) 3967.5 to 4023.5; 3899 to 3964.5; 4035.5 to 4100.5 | -1.1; 10.3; 12.6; 11.4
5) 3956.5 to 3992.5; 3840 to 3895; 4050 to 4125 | 4.7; 11.2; 12.5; 11.9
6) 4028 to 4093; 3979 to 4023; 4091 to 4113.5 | -2.3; 12.5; 12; 12.2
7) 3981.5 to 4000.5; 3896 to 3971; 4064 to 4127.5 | -2.9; 9.86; 12.5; 10.8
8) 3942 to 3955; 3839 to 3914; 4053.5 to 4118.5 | 0.2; 11.3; 12.5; 11.7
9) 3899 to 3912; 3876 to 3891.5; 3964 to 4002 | -1.2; 10.5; 10.7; 10.6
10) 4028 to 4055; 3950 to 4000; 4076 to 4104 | -2.2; 10.8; 12.2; 11.6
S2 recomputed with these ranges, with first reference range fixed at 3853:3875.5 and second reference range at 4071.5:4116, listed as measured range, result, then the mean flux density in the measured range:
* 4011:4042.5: -1.34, 12.7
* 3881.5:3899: 1.78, 10.5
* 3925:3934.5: 4.17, 6.62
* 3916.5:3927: 0.69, 11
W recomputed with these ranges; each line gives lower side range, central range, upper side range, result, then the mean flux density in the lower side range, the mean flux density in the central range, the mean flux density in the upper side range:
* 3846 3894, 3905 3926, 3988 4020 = 0.5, 11.2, 11.4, 12.5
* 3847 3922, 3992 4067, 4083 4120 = -3.3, 11.3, 12.6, 12.4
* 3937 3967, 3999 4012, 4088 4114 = -1.5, 10.7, 12.5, 12.2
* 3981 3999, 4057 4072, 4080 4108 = -0.4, 12.4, 12.6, 12.3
